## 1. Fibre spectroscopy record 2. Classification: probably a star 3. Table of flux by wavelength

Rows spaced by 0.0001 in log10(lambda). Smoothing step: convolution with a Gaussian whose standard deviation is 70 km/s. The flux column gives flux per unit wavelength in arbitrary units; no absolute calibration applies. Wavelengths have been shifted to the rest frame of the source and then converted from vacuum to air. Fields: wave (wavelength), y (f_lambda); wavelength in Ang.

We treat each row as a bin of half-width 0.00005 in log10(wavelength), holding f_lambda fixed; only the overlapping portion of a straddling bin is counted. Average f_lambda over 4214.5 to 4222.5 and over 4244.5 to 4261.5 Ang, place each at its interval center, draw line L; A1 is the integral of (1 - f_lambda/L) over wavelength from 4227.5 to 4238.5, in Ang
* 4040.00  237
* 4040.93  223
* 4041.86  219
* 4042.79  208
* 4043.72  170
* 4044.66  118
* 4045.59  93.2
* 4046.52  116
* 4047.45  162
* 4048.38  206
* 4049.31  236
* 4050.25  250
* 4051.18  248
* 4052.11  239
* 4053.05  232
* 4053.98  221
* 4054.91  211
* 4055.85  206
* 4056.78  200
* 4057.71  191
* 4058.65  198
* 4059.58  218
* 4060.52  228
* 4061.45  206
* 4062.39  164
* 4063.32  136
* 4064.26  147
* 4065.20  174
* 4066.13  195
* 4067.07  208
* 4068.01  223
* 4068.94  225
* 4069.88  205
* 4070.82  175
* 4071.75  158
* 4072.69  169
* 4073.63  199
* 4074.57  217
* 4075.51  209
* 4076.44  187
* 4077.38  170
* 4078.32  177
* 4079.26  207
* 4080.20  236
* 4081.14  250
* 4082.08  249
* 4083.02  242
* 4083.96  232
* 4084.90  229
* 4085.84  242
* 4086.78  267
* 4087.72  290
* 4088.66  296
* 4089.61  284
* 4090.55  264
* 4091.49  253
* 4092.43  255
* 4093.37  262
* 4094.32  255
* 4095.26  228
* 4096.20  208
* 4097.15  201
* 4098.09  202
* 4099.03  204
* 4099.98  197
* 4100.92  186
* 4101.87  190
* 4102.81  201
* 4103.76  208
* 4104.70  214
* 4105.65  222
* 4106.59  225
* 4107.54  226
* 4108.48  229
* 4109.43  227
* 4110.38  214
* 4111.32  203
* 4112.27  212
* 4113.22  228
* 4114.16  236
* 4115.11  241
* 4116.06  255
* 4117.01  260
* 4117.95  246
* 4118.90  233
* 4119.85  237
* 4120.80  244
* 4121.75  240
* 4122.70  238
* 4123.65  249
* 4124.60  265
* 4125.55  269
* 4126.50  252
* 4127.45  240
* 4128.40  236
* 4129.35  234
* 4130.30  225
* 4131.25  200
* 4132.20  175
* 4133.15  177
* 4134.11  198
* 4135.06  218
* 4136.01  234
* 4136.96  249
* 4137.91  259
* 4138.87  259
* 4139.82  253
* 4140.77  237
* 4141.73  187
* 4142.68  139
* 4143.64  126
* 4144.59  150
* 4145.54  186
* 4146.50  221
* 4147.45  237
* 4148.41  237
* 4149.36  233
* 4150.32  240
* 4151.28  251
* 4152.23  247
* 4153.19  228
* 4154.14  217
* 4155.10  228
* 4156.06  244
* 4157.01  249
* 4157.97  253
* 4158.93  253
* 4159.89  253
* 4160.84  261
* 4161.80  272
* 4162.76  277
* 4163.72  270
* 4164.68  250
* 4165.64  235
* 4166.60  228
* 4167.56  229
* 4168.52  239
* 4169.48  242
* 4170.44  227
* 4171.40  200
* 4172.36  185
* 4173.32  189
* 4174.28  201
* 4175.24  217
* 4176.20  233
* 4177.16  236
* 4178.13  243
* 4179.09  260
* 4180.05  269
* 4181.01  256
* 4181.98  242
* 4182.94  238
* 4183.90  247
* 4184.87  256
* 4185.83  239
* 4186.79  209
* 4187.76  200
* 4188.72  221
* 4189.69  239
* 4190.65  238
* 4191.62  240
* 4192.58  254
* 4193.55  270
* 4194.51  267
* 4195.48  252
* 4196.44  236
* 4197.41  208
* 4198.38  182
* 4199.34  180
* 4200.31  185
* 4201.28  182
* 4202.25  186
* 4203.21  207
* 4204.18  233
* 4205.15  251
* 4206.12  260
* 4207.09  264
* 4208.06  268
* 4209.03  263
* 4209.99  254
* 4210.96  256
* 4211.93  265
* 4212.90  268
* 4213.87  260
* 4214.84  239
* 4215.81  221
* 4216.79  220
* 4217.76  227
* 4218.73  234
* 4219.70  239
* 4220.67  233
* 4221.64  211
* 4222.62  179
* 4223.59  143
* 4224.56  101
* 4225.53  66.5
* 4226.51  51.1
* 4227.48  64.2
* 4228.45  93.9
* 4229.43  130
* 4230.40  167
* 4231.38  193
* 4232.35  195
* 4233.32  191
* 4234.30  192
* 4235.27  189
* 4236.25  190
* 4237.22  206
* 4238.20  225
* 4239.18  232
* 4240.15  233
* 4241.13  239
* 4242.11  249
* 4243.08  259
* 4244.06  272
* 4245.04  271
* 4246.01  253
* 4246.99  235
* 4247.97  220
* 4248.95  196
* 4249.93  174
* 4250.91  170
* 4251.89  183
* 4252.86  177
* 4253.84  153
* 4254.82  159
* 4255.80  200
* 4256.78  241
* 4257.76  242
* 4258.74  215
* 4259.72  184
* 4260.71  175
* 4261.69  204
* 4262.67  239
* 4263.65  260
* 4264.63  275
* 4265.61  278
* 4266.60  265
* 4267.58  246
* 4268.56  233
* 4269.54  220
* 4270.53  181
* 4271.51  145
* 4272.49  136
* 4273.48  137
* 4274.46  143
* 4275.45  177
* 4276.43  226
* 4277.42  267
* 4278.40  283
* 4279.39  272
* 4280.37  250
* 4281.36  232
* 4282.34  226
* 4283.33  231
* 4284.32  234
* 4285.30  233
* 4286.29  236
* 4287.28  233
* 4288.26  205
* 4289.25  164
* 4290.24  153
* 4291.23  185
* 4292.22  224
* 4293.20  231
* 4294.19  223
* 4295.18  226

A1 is 2.1 Ang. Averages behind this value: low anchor 225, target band 174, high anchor 203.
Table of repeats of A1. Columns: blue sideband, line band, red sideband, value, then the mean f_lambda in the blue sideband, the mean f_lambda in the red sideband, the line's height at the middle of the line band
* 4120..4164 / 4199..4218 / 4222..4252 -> -3.4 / 231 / 186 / 199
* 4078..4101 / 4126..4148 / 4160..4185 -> 2.3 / 238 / 238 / 238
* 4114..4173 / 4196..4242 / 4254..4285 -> 4.3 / 231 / 218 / 223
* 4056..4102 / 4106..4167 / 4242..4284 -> -4.4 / 215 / 217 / 215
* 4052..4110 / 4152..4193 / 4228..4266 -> -4.9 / 215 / 209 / 212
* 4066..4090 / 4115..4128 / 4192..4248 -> -1.8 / 221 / 212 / 218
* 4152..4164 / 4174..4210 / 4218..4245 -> -2.2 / 250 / 186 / 220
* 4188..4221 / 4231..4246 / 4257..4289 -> 0.3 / 235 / 221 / 228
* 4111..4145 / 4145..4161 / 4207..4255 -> -1.2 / 225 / 203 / 220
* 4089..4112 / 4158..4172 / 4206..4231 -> -2.4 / 223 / 198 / 210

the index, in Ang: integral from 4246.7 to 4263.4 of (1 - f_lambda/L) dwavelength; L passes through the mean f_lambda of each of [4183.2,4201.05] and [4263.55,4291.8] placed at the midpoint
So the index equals 1.7 Ang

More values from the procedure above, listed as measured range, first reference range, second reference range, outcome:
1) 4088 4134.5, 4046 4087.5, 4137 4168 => -2.2 Ang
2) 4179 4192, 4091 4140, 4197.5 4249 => -1.4 Ang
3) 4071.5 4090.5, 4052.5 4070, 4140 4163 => -2.0 Ang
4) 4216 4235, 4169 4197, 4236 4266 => 5.0 Ang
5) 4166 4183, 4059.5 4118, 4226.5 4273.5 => -1.6 Ang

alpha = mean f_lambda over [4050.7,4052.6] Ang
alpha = 243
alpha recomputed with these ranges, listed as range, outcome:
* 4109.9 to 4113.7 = 215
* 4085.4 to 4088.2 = 267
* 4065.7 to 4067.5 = 201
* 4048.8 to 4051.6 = 244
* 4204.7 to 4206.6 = 255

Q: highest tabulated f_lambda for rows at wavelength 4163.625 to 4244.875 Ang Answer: 272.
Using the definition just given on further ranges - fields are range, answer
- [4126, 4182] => 277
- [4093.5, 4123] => 260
